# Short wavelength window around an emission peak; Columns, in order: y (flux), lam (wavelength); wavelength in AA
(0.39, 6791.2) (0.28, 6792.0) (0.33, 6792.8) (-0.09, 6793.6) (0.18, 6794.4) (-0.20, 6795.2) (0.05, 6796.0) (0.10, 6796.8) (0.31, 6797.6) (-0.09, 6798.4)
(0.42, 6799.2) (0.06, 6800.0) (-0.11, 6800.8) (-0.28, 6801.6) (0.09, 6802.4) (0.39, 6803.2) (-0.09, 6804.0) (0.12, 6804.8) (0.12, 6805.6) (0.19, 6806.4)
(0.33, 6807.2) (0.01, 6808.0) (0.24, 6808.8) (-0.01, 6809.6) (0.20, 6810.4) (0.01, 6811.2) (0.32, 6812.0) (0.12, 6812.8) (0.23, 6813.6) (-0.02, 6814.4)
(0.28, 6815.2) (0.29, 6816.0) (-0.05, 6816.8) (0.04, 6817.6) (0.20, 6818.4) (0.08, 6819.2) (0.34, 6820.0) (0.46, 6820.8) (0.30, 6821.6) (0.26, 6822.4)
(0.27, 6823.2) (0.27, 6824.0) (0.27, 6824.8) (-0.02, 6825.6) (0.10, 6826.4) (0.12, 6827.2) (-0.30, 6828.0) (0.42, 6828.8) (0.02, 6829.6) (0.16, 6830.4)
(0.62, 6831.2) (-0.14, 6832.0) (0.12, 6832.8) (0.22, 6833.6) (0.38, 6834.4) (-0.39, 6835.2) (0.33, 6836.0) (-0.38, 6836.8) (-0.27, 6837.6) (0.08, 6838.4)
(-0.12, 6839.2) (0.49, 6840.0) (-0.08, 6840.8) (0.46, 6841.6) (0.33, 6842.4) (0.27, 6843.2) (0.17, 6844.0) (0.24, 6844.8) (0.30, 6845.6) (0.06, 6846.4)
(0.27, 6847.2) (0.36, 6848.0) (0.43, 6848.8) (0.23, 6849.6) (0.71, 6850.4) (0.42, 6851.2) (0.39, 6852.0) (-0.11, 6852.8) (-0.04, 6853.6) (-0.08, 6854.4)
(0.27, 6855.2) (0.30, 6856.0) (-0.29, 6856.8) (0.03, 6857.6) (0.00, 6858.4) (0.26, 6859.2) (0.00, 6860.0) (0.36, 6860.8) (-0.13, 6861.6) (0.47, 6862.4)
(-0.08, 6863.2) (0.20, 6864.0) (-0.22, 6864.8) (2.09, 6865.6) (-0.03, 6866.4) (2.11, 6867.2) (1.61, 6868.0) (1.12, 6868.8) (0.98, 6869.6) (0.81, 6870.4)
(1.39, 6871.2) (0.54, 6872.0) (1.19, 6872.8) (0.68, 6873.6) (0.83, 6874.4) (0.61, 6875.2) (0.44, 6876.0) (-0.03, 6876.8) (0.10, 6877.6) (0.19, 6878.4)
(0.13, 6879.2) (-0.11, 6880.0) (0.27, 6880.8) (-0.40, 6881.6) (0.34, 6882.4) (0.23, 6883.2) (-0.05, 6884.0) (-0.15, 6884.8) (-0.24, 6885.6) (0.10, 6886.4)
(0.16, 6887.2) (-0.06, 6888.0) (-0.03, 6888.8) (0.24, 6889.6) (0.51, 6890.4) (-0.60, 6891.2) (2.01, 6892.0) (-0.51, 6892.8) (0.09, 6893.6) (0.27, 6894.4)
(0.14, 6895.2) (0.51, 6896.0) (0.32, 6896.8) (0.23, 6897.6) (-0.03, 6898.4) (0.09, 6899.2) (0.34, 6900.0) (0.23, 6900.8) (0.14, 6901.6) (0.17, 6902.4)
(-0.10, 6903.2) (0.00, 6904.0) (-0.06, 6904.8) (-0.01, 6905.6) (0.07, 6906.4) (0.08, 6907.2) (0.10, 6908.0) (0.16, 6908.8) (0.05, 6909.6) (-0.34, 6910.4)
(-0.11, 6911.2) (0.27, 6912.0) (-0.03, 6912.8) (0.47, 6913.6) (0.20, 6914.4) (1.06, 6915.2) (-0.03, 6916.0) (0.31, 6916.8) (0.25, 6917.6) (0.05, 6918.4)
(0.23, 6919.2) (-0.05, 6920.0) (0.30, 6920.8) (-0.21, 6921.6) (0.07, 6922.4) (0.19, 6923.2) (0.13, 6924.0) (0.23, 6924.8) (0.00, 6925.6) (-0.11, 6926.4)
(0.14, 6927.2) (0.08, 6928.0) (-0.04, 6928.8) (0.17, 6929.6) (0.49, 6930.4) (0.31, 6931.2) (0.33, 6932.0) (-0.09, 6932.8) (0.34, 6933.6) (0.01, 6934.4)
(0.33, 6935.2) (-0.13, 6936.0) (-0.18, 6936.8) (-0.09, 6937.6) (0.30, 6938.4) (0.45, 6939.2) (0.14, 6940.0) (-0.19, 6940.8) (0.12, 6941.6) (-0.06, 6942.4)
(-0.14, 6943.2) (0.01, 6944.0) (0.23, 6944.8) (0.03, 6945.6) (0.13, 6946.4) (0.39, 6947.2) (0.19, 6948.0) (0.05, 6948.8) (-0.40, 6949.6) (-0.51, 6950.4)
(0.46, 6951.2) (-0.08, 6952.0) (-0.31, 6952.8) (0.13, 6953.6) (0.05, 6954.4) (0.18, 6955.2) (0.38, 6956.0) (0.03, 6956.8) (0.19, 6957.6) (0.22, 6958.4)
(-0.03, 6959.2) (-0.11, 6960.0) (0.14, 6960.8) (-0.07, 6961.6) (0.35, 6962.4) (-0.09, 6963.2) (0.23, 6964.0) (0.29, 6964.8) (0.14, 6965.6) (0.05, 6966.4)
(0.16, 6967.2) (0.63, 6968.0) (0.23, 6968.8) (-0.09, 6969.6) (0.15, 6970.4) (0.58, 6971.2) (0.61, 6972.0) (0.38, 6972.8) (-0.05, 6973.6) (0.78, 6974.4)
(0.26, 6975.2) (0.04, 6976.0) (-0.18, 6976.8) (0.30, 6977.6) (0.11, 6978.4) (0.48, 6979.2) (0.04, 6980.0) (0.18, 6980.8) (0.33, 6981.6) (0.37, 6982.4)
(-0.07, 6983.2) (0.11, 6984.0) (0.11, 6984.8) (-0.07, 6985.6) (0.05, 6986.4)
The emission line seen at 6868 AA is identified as [O II]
